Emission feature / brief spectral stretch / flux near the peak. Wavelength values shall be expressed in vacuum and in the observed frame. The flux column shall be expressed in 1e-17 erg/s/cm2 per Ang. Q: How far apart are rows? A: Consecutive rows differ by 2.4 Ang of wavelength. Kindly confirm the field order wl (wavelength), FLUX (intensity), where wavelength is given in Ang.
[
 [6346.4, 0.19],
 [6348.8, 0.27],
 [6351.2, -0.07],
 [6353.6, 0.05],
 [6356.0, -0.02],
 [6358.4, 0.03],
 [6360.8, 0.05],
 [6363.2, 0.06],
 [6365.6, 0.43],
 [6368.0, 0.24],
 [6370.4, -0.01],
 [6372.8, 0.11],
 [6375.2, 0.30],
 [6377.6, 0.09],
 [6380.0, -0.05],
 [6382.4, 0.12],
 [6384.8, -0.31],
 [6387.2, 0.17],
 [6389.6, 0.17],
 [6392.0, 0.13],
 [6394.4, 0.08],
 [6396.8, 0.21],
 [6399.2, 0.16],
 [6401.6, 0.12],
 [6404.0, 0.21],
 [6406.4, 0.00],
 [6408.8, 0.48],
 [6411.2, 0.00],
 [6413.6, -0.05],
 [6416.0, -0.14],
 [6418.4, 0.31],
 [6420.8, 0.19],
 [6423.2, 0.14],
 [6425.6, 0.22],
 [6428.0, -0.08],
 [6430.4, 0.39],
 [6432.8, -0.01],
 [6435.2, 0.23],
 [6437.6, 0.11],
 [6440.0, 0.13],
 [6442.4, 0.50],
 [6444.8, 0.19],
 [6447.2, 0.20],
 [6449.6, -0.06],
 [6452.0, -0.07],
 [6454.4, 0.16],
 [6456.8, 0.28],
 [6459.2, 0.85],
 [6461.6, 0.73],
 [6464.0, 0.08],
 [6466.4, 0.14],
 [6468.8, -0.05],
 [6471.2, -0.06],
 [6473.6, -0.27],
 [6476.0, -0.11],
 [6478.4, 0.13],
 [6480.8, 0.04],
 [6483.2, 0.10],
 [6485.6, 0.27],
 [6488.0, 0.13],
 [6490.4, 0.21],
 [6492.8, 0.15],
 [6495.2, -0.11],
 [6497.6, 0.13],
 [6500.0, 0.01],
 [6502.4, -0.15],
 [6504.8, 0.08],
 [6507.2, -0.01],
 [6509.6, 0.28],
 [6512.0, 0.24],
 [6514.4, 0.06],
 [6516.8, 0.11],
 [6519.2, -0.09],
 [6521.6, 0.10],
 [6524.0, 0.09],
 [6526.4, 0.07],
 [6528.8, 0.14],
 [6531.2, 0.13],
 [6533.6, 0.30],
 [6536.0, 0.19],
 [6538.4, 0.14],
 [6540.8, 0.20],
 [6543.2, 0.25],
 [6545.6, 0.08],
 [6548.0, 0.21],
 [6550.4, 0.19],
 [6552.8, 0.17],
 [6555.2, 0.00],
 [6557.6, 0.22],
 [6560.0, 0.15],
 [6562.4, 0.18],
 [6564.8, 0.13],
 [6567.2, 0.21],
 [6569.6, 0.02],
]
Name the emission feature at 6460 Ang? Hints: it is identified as H-beta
